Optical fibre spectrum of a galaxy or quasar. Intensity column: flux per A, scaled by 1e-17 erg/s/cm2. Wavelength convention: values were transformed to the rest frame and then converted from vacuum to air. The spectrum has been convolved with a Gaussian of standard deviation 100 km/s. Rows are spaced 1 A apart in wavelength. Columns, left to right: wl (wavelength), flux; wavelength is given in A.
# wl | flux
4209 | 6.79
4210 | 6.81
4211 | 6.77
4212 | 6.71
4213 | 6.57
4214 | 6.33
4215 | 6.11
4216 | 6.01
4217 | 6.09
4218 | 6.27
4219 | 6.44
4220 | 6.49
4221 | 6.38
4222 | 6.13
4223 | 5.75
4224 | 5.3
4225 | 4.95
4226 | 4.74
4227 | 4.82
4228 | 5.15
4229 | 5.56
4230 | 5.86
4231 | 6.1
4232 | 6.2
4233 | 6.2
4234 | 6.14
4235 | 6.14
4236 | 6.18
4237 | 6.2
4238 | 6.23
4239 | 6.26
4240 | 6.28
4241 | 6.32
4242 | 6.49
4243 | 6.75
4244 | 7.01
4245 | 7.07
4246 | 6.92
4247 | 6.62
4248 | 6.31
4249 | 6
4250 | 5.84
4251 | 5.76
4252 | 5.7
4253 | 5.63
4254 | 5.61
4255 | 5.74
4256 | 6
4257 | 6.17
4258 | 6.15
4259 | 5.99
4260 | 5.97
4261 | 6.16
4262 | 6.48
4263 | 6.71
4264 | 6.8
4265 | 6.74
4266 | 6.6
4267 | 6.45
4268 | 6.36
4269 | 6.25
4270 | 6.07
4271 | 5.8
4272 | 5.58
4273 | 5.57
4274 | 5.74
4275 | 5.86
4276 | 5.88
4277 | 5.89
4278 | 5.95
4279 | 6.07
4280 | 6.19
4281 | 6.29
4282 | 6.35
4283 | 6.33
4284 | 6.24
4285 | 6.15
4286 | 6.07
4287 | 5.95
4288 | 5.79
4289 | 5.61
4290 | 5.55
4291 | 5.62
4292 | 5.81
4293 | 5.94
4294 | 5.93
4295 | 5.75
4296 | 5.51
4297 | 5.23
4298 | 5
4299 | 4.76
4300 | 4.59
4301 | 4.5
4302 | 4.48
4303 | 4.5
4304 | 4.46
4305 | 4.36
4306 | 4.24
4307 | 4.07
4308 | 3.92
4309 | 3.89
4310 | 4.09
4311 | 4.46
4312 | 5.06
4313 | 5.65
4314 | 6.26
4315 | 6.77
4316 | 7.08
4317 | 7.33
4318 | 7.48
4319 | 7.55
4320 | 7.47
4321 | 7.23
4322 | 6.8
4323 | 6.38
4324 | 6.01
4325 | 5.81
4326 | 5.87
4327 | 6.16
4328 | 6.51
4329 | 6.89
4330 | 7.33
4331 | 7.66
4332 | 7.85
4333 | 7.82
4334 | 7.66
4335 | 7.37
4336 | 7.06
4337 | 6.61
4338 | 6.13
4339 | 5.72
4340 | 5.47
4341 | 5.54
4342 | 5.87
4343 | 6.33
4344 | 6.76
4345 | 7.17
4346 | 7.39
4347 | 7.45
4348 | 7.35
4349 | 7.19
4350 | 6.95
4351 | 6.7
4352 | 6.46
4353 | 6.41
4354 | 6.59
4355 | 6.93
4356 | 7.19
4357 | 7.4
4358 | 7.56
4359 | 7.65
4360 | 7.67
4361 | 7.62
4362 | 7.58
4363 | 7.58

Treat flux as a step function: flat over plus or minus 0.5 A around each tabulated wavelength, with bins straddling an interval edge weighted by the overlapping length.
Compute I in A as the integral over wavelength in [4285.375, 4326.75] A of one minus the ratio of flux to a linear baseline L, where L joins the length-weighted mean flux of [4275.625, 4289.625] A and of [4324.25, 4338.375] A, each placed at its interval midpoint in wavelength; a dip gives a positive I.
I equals 5.6 A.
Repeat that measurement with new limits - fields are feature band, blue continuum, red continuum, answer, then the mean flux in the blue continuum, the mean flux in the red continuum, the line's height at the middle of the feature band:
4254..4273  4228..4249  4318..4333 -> 0.8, 6.31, 6.88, 6.47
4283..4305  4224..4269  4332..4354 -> 3.5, 6.11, 6.76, 6.43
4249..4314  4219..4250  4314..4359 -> 8.0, 6.09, 6.85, 6.44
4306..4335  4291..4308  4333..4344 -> -2.6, 4.94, 6.46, 5.76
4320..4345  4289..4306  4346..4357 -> -1.4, 5.11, 6.96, 6.31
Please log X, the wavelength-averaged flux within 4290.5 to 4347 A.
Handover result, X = 6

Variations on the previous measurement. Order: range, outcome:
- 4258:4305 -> 5.8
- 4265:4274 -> 6.1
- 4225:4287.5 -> 6.1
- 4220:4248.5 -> 6.08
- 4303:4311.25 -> 4.2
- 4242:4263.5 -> 6.22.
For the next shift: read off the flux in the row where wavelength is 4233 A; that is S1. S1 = 6.2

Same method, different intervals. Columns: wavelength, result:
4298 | 5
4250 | 5.84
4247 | 6.62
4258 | 6.15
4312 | 5.06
